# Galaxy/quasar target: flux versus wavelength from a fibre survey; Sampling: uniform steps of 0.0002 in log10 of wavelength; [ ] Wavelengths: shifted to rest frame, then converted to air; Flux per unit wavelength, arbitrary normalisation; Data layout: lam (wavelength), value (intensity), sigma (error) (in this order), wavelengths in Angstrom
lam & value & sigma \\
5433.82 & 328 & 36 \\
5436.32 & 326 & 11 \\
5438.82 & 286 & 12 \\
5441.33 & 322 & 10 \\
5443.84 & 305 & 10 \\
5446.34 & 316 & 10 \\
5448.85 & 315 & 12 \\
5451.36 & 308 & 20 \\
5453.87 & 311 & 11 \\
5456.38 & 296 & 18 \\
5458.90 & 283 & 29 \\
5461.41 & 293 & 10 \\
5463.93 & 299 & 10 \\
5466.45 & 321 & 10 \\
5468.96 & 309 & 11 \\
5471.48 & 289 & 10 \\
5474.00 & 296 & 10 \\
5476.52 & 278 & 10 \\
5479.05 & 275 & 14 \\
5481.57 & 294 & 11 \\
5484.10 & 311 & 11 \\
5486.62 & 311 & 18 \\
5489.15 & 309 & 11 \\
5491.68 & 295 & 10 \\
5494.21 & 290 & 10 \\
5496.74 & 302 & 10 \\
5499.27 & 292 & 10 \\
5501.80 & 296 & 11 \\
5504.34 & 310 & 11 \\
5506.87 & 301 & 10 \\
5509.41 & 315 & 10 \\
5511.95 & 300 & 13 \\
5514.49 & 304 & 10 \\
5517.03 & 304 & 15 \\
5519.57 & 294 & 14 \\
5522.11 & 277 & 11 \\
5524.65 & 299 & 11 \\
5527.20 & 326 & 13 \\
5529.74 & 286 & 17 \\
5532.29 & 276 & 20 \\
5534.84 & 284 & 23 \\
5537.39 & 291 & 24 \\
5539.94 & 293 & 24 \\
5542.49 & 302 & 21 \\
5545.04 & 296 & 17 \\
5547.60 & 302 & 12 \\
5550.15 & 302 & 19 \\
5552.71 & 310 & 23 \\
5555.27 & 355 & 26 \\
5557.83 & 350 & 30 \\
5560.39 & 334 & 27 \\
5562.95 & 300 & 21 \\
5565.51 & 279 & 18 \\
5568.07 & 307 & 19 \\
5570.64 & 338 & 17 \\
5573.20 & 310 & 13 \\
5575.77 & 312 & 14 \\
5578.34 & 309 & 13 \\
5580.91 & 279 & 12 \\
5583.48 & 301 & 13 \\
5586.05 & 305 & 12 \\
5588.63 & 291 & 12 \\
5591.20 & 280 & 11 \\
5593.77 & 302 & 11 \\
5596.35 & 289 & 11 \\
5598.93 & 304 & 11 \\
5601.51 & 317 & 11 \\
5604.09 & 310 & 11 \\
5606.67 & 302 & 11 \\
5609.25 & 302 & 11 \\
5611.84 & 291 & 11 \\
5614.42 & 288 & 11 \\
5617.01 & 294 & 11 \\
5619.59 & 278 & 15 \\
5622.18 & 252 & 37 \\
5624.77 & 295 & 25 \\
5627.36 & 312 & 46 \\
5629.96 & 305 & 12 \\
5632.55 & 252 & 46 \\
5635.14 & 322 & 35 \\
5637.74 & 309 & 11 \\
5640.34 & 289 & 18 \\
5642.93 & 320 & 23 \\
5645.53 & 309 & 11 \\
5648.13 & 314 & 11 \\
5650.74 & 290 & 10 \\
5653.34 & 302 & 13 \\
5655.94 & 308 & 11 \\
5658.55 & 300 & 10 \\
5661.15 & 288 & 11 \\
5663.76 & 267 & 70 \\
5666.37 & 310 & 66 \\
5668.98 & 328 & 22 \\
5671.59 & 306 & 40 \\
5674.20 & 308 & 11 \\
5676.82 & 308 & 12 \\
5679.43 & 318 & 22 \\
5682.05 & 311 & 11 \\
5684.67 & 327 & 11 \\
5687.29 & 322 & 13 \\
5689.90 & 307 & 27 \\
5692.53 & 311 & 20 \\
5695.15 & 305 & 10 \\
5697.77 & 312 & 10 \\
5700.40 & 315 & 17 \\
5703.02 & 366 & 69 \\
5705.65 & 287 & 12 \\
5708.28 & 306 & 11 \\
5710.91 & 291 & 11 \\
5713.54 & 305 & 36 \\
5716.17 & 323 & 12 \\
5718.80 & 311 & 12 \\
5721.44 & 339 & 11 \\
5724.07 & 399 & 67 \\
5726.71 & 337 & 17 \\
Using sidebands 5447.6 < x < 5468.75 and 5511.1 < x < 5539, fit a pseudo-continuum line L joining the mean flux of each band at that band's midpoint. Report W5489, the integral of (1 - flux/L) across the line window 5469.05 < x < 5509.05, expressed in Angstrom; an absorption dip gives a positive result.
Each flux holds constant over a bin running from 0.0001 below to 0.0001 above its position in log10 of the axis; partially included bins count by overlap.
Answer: 0.26 Angstrom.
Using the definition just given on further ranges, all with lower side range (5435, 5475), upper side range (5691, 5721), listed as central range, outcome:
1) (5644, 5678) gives 0.9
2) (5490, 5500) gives 0.3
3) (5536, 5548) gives 0.4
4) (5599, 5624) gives 1.3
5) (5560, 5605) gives 0.8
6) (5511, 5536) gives 1.0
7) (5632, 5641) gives 0.4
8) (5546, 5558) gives -0.5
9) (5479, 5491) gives 0.1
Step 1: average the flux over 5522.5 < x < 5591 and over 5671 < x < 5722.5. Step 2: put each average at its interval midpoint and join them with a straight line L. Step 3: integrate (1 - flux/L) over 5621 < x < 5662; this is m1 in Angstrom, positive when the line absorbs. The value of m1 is 1.6 Angstrom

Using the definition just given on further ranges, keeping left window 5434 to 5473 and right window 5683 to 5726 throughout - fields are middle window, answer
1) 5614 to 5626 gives 1.32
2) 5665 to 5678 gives 0.28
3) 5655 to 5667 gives 0.93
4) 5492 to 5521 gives 0.80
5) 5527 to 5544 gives 1.02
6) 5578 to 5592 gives 0.89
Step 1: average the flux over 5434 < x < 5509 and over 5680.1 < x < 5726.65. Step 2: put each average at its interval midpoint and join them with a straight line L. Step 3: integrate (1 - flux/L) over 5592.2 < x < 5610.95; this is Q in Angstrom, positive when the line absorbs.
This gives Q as 0.5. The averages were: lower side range 302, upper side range 320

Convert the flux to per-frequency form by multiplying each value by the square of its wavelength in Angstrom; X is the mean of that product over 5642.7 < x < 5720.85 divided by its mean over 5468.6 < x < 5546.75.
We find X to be 1.11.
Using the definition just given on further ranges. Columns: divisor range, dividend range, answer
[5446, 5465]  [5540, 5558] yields 1.07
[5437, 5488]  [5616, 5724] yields 1.10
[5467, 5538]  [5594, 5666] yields 1.05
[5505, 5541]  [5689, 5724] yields 1.14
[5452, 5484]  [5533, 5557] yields 1.06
